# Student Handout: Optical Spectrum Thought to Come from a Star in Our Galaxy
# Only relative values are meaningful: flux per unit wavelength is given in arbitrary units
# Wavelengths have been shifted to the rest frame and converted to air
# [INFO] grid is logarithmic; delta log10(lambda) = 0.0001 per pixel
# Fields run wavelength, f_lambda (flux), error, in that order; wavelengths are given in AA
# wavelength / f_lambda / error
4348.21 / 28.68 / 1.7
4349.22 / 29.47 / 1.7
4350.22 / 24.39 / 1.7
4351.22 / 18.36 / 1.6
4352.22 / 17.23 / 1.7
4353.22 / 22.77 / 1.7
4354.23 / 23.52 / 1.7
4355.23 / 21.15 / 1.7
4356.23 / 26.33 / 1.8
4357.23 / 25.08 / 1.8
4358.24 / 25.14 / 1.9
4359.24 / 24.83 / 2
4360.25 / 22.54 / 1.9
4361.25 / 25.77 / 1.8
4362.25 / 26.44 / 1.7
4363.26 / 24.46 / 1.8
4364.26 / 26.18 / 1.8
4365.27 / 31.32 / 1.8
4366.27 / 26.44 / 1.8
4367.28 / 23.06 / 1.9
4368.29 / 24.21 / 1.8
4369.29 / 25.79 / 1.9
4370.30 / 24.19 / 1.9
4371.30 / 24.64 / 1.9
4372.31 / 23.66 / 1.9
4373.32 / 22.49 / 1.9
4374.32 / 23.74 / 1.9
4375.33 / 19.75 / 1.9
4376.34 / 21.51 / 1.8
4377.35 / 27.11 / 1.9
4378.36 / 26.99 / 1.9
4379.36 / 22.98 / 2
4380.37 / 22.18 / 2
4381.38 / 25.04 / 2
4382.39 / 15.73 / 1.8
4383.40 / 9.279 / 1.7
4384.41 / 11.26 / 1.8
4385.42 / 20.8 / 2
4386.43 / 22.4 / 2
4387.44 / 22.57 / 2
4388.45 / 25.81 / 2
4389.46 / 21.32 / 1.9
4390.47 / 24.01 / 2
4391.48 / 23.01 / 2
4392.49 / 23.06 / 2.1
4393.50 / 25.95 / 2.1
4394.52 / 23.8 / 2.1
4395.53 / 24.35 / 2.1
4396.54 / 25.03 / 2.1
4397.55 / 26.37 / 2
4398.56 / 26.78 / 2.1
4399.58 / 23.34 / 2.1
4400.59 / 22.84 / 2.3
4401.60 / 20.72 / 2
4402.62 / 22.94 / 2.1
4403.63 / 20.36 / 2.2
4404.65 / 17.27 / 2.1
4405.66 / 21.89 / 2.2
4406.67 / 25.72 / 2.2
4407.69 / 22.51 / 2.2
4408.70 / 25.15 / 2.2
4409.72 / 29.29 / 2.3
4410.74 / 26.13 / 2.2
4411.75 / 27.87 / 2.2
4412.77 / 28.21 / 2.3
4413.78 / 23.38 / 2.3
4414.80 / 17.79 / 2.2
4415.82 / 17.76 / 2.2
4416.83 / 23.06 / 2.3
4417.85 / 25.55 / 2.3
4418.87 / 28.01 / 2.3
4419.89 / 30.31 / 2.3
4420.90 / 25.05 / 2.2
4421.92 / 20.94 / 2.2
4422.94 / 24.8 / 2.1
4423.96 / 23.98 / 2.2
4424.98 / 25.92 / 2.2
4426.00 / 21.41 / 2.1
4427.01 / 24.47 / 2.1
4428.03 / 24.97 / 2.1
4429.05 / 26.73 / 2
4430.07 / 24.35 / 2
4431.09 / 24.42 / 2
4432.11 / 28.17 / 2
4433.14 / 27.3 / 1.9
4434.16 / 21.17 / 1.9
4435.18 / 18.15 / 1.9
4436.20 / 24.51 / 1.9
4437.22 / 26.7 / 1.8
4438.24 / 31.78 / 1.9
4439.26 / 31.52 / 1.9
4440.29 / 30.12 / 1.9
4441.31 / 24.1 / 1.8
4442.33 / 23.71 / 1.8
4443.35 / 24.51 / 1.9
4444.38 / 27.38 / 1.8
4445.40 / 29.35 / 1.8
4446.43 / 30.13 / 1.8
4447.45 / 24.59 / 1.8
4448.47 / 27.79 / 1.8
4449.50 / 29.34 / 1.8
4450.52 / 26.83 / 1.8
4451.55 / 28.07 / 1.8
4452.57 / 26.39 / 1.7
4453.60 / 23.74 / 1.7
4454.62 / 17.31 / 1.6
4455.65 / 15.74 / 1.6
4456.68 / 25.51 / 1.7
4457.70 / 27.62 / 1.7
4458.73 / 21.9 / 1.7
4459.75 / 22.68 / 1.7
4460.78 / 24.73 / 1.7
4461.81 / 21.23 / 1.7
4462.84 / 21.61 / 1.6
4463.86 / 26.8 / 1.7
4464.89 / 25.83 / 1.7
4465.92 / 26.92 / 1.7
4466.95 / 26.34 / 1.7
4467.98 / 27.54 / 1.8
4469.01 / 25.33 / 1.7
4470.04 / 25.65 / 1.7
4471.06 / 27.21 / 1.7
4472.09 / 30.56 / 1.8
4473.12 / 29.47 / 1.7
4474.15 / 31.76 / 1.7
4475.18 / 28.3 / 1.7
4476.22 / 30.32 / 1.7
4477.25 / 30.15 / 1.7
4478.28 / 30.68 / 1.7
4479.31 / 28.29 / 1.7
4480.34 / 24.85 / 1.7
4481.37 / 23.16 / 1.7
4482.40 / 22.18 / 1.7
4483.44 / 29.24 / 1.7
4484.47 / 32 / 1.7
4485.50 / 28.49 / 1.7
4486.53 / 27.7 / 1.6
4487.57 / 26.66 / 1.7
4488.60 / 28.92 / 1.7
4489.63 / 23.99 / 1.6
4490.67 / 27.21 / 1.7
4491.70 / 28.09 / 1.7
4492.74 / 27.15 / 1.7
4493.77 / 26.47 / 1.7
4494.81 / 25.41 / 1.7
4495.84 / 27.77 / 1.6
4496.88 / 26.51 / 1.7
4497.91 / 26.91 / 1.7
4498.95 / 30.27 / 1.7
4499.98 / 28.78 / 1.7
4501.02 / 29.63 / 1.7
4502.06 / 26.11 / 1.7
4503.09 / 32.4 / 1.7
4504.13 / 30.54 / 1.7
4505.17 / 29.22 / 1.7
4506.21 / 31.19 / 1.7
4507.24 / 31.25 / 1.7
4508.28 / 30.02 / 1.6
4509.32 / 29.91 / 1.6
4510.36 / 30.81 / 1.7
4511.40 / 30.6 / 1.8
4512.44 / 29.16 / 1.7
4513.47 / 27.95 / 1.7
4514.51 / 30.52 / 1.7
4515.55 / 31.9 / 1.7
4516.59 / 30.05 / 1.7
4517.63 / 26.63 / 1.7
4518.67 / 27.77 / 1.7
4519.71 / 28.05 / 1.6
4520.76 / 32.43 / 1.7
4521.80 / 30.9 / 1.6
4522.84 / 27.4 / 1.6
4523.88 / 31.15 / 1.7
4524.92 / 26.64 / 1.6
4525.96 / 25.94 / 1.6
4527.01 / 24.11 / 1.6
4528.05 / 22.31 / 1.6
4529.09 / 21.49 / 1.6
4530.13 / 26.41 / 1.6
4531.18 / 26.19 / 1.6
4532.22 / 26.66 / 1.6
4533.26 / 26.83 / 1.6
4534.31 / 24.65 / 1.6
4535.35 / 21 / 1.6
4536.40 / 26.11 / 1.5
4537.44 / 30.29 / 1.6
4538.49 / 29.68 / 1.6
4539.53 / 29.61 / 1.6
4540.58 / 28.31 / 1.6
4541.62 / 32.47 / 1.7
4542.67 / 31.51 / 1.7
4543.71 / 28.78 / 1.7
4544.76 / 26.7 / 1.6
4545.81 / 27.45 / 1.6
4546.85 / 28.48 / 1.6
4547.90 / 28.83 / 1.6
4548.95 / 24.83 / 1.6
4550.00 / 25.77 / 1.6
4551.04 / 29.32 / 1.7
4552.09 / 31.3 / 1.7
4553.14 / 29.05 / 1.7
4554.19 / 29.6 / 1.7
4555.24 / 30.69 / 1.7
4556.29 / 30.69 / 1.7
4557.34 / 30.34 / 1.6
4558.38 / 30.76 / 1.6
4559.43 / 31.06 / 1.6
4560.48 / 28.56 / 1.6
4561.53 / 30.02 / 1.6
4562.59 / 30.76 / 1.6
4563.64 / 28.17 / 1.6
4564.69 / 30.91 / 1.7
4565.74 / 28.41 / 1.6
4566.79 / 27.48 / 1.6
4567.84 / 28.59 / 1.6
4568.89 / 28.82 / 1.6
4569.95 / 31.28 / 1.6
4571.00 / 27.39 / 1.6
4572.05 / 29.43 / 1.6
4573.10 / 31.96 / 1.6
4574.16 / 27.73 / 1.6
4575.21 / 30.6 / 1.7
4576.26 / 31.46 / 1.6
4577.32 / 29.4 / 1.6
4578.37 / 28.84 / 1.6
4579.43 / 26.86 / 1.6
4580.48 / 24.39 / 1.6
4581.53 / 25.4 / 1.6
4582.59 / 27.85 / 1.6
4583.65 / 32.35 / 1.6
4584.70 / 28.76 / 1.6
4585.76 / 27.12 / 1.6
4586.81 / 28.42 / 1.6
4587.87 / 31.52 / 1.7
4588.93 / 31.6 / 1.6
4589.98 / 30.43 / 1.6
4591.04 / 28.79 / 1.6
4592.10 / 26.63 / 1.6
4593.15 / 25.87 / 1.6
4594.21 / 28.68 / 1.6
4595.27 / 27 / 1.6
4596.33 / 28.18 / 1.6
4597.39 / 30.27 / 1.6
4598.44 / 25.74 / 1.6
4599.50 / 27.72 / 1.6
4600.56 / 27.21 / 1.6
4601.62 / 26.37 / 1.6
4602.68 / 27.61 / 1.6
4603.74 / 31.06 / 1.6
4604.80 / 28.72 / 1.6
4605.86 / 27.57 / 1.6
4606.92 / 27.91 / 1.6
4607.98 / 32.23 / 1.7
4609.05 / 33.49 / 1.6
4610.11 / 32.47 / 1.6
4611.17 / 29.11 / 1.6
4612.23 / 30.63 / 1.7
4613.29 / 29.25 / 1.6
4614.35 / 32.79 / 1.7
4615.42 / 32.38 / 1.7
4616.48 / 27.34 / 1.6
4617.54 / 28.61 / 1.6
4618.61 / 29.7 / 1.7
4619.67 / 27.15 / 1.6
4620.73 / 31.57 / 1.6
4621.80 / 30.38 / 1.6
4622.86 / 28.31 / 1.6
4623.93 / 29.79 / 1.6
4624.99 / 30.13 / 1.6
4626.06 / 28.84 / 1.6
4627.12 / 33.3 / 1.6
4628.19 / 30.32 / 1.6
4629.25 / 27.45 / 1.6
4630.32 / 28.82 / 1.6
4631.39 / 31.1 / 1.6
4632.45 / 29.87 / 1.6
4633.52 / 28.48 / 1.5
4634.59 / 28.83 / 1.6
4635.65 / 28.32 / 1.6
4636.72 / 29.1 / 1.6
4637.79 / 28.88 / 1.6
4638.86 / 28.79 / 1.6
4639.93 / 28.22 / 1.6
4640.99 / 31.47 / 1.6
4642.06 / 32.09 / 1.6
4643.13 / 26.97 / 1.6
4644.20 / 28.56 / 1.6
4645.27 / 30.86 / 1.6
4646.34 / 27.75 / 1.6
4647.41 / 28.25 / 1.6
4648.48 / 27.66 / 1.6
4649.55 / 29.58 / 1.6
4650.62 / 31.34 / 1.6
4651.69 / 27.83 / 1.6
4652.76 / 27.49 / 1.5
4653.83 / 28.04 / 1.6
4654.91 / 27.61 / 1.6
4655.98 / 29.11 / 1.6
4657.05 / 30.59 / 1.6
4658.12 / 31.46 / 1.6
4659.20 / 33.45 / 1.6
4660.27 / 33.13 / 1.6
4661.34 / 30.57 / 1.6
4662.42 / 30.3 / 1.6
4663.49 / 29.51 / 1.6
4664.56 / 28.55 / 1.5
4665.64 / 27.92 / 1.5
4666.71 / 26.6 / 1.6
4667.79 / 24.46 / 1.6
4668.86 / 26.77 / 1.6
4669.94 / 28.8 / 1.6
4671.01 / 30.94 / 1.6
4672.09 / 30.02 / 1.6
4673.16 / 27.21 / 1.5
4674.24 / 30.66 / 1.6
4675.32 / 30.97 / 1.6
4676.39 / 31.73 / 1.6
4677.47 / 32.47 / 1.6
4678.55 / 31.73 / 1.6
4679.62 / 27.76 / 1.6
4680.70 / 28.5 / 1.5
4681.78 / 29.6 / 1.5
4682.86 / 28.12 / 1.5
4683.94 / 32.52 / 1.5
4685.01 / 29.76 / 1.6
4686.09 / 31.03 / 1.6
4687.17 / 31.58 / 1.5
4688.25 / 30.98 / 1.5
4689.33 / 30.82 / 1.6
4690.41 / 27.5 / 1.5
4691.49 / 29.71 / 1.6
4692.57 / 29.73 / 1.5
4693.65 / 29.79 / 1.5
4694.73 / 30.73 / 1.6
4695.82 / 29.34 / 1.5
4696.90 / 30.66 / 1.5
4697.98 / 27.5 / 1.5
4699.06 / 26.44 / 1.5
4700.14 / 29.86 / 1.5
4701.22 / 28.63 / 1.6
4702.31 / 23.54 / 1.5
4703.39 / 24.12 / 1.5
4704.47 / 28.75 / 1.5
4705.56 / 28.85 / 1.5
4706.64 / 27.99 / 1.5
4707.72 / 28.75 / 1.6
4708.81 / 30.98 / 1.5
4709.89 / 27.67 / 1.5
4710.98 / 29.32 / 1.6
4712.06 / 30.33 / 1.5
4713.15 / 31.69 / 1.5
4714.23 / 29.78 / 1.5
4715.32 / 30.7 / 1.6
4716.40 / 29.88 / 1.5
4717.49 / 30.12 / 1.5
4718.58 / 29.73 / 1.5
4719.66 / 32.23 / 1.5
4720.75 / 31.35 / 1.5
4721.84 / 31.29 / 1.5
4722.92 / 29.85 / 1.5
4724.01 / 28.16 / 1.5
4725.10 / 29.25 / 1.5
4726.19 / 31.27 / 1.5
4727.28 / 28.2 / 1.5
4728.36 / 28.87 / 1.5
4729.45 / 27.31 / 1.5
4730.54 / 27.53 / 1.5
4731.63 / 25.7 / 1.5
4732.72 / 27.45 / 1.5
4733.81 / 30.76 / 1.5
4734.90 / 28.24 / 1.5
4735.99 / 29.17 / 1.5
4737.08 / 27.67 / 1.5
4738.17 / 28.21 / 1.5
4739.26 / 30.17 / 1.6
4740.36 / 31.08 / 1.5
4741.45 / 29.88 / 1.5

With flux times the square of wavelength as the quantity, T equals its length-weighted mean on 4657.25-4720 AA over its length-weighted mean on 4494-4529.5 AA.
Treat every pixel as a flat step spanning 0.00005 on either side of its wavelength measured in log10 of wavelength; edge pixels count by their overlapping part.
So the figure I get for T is 1.12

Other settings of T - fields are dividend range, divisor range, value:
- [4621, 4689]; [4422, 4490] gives 1.24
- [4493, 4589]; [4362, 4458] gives 1.25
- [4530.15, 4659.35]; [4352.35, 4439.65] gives 1.33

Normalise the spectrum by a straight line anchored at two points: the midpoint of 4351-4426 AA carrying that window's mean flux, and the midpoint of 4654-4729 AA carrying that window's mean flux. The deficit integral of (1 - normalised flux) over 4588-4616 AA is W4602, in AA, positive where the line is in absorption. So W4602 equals -1.5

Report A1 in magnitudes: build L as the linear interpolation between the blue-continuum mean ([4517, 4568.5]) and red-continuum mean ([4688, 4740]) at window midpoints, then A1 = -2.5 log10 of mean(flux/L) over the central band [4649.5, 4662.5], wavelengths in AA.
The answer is -0.05 mag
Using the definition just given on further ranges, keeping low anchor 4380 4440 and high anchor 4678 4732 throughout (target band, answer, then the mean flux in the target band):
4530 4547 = -0.064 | 27.7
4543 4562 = -0.103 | 29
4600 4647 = -0.067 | 29.5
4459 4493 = -0.084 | 27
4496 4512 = -0.161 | 29.6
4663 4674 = 0.018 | 28.1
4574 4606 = -0.051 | 28.4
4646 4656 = -0.006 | 28.4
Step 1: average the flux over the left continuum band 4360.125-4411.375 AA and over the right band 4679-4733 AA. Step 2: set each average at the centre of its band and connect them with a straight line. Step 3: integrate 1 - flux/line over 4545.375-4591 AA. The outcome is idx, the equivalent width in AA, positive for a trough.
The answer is -4.1 AA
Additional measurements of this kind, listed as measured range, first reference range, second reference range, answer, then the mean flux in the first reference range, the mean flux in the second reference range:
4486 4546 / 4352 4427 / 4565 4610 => -2.7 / 23.5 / 28.8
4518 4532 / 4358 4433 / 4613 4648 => 0.0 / 23.8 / 29.5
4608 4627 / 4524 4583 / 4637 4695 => -0.8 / 28.2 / 29.6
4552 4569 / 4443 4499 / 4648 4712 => -1.2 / 26.5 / 29.3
